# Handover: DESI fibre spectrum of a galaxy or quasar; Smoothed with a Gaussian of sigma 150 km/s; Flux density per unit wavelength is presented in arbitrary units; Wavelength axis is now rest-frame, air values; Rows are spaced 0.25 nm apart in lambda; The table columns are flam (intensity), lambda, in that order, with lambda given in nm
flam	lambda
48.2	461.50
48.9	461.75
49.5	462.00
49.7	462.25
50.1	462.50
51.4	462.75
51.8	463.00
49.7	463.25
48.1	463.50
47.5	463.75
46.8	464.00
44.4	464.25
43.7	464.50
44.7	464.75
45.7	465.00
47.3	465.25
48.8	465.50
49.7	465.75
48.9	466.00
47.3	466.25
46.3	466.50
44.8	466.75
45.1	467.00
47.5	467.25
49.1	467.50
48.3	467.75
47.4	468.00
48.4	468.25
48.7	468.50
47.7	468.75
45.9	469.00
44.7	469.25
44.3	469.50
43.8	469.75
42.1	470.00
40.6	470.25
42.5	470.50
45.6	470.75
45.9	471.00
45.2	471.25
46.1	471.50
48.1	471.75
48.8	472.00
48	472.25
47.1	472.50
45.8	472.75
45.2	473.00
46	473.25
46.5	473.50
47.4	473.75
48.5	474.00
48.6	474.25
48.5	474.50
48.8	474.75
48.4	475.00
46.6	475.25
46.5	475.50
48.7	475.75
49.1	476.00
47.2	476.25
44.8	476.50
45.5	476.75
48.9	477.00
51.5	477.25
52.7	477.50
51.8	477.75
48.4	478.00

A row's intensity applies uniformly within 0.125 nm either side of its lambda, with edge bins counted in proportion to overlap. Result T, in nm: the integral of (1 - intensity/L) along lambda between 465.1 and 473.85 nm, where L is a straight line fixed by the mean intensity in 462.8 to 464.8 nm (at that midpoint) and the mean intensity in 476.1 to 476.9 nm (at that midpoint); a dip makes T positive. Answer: 0.06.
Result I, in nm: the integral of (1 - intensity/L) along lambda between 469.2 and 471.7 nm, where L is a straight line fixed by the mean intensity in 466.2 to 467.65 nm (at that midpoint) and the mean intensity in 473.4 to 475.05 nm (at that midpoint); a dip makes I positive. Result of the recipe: 0.17 nm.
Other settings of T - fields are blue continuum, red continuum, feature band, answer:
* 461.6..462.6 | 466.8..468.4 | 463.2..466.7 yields 0.11 nm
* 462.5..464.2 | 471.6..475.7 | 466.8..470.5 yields 0.18 nm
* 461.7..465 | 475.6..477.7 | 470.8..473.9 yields 0.11 nm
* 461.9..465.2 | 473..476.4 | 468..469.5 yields 0.03 nm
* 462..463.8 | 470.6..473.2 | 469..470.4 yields 0.12 nm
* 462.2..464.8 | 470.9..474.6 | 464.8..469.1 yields 0.02 nm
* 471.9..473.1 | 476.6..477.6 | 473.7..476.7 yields 0.04 nm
